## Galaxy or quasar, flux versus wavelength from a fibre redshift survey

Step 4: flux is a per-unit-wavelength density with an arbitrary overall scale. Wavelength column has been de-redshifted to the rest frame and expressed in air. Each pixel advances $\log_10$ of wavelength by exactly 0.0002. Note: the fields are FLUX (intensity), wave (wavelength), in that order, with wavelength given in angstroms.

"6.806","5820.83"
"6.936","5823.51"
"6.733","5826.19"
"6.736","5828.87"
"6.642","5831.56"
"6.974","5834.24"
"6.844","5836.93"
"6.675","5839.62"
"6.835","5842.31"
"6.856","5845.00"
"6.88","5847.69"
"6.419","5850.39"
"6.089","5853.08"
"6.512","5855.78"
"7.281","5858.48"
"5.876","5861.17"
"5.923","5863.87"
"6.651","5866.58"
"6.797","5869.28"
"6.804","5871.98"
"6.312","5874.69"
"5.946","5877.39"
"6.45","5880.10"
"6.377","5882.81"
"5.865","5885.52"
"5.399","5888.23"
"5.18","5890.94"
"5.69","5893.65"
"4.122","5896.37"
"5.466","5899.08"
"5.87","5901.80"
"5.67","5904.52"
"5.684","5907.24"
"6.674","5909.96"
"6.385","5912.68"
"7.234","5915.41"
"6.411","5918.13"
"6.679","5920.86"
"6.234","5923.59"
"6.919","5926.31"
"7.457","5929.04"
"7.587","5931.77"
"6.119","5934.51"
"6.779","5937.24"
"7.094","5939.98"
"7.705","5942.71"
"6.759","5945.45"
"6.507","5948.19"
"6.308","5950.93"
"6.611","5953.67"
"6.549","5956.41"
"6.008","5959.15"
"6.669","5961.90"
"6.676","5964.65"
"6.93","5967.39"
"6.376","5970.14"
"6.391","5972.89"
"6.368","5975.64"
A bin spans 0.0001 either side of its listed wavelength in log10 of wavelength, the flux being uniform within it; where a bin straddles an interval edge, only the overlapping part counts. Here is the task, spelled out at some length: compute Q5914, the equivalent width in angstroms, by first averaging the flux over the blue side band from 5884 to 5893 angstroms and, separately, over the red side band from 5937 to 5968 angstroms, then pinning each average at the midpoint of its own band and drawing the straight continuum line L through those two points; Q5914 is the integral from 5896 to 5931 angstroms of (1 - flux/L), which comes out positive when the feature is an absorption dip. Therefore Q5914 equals -1.77 angstroms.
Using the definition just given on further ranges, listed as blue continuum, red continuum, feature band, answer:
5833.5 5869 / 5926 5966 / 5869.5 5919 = 5.1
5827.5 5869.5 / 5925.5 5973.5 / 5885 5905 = 3.9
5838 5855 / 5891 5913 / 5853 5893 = -0.5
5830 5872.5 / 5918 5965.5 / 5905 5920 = 0.6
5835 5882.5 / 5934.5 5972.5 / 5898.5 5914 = 1.5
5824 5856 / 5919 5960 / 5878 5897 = 3.0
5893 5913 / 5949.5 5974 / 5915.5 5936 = -2.8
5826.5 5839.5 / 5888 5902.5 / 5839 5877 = -2.4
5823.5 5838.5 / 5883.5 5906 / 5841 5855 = -0.4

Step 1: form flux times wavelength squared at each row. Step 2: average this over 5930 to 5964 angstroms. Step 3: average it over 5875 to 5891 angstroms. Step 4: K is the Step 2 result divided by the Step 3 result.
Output 1.15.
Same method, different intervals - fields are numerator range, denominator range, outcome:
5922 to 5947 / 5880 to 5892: 1.22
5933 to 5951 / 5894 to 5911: 1.24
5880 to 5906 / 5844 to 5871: 0.86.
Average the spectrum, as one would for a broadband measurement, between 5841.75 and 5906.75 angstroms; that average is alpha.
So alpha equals 6.12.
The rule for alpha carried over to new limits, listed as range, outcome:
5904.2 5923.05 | 6.42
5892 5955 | 6.43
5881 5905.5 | 5.53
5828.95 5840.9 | 6.78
